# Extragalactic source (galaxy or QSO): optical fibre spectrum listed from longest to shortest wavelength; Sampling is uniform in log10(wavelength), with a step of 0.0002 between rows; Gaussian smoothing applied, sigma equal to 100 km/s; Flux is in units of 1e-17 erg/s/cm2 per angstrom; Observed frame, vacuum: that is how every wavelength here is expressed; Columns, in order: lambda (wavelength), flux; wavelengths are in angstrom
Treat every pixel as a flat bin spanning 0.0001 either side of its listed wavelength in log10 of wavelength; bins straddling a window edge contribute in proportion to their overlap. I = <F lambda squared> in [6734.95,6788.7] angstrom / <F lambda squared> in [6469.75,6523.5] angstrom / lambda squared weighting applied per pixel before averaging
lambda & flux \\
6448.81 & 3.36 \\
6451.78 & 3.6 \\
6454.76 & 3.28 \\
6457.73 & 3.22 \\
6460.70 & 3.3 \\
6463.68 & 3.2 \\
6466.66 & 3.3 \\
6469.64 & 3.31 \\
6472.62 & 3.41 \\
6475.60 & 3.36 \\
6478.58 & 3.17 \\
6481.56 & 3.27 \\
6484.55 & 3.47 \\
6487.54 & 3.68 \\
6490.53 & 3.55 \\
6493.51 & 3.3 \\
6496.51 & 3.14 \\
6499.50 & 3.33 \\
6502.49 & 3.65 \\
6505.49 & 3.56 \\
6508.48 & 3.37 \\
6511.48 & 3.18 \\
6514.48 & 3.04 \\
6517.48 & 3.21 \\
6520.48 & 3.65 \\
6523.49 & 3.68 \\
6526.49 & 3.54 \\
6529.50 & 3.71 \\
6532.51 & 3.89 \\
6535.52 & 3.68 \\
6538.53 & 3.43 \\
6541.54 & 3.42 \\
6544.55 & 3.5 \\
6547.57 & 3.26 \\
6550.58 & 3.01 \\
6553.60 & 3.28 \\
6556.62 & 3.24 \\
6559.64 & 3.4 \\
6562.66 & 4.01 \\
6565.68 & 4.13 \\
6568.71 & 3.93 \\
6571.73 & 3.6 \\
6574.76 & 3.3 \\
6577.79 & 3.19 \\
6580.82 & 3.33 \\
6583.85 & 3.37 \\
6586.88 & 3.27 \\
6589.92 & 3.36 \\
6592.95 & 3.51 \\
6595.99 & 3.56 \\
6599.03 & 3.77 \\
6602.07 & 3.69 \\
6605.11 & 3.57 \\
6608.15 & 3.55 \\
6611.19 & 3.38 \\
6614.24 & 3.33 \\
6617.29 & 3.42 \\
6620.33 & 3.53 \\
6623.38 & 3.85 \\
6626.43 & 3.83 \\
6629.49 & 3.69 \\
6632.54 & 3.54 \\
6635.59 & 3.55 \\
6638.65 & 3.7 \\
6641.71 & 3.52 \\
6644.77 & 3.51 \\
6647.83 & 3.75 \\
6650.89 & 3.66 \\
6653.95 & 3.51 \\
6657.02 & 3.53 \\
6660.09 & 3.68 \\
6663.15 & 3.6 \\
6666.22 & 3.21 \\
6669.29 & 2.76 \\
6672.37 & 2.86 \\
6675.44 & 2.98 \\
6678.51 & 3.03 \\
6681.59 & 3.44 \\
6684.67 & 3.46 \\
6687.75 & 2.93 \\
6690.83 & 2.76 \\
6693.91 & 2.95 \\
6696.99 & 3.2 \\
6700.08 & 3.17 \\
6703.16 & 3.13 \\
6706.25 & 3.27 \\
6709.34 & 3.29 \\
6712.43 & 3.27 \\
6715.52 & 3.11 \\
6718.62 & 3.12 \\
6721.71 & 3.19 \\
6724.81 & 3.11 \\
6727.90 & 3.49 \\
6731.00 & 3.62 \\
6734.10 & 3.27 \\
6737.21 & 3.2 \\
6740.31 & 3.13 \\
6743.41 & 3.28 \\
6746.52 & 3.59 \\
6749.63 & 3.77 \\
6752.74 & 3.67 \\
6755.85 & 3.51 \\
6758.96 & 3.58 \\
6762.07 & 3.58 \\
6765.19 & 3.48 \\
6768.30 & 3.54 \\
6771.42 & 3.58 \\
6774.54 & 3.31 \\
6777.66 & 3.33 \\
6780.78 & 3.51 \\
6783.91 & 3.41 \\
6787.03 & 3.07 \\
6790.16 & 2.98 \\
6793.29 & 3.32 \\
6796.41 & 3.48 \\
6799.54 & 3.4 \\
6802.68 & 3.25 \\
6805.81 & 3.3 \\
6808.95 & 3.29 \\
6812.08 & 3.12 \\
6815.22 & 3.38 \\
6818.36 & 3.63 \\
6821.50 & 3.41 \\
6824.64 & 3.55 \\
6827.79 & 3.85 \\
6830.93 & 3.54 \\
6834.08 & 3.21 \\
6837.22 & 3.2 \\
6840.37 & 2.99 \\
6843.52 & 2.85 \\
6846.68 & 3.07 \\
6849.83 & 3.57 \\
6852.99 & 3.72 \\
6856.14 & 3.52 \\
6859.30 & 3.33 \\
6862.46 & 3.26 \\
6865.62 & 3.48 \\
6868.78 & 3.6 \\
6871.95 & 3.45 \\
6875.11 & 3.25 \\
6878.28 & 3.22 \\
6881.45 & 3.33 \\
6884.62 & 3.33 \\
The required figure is 1.1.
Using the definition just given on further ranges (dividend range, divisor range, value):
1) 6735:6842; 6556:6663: 1.00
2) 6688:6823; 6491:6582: 1.02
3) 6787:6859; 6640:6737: 1.06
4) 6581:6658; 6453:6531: 1.09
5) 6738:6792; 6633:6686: 1.04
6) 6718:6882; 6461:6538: 1.08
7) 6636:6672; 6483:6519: 1.08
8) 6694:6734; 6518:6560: 0.98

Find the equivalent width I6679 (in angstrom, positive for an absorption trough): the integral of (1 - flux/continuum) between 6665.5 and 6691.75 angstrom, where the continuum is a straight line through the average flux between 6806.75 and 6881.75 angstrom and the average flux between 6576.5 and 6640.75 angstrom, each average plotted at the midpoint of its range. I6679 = 3.2 angstrom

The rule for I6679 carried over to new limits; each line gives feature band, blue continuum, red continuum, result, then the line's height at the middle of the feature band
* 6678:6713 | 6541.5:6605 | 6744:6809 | 3.0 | 3.45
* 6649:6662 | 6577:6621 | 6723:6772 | -0.5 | 3.46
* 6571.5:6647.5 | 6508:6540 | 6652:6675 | -3.3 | 3.37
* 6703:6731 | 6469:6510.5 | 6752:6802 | 1.3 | 3.41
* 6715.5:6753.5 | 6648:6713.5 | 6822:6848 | -1.2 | 3.25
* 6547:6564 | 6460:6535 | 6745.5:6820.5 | 0.2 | 3.42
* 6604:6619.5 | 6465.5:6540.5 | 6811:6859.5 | -0.2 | 3.42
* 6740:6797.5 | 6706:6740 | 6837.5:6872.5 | -2.5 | 3.29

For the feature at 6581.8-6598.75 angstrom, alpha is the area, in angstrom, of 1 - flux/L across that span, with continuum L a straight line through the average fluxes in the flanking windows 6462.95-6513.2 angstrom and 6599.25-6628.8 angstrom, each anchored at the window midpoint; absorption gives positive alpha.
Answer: 0.5 angstrom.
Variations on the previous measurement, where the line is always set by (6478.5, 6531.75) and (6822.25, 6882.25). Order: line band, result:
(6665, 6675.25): 1.39 angstrom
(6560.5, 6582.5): -1.38 angstrom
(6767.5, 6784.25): -0.31 angstrom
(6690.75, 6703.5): 1.24 angstrom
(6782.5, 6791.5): 0.60 angstrom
